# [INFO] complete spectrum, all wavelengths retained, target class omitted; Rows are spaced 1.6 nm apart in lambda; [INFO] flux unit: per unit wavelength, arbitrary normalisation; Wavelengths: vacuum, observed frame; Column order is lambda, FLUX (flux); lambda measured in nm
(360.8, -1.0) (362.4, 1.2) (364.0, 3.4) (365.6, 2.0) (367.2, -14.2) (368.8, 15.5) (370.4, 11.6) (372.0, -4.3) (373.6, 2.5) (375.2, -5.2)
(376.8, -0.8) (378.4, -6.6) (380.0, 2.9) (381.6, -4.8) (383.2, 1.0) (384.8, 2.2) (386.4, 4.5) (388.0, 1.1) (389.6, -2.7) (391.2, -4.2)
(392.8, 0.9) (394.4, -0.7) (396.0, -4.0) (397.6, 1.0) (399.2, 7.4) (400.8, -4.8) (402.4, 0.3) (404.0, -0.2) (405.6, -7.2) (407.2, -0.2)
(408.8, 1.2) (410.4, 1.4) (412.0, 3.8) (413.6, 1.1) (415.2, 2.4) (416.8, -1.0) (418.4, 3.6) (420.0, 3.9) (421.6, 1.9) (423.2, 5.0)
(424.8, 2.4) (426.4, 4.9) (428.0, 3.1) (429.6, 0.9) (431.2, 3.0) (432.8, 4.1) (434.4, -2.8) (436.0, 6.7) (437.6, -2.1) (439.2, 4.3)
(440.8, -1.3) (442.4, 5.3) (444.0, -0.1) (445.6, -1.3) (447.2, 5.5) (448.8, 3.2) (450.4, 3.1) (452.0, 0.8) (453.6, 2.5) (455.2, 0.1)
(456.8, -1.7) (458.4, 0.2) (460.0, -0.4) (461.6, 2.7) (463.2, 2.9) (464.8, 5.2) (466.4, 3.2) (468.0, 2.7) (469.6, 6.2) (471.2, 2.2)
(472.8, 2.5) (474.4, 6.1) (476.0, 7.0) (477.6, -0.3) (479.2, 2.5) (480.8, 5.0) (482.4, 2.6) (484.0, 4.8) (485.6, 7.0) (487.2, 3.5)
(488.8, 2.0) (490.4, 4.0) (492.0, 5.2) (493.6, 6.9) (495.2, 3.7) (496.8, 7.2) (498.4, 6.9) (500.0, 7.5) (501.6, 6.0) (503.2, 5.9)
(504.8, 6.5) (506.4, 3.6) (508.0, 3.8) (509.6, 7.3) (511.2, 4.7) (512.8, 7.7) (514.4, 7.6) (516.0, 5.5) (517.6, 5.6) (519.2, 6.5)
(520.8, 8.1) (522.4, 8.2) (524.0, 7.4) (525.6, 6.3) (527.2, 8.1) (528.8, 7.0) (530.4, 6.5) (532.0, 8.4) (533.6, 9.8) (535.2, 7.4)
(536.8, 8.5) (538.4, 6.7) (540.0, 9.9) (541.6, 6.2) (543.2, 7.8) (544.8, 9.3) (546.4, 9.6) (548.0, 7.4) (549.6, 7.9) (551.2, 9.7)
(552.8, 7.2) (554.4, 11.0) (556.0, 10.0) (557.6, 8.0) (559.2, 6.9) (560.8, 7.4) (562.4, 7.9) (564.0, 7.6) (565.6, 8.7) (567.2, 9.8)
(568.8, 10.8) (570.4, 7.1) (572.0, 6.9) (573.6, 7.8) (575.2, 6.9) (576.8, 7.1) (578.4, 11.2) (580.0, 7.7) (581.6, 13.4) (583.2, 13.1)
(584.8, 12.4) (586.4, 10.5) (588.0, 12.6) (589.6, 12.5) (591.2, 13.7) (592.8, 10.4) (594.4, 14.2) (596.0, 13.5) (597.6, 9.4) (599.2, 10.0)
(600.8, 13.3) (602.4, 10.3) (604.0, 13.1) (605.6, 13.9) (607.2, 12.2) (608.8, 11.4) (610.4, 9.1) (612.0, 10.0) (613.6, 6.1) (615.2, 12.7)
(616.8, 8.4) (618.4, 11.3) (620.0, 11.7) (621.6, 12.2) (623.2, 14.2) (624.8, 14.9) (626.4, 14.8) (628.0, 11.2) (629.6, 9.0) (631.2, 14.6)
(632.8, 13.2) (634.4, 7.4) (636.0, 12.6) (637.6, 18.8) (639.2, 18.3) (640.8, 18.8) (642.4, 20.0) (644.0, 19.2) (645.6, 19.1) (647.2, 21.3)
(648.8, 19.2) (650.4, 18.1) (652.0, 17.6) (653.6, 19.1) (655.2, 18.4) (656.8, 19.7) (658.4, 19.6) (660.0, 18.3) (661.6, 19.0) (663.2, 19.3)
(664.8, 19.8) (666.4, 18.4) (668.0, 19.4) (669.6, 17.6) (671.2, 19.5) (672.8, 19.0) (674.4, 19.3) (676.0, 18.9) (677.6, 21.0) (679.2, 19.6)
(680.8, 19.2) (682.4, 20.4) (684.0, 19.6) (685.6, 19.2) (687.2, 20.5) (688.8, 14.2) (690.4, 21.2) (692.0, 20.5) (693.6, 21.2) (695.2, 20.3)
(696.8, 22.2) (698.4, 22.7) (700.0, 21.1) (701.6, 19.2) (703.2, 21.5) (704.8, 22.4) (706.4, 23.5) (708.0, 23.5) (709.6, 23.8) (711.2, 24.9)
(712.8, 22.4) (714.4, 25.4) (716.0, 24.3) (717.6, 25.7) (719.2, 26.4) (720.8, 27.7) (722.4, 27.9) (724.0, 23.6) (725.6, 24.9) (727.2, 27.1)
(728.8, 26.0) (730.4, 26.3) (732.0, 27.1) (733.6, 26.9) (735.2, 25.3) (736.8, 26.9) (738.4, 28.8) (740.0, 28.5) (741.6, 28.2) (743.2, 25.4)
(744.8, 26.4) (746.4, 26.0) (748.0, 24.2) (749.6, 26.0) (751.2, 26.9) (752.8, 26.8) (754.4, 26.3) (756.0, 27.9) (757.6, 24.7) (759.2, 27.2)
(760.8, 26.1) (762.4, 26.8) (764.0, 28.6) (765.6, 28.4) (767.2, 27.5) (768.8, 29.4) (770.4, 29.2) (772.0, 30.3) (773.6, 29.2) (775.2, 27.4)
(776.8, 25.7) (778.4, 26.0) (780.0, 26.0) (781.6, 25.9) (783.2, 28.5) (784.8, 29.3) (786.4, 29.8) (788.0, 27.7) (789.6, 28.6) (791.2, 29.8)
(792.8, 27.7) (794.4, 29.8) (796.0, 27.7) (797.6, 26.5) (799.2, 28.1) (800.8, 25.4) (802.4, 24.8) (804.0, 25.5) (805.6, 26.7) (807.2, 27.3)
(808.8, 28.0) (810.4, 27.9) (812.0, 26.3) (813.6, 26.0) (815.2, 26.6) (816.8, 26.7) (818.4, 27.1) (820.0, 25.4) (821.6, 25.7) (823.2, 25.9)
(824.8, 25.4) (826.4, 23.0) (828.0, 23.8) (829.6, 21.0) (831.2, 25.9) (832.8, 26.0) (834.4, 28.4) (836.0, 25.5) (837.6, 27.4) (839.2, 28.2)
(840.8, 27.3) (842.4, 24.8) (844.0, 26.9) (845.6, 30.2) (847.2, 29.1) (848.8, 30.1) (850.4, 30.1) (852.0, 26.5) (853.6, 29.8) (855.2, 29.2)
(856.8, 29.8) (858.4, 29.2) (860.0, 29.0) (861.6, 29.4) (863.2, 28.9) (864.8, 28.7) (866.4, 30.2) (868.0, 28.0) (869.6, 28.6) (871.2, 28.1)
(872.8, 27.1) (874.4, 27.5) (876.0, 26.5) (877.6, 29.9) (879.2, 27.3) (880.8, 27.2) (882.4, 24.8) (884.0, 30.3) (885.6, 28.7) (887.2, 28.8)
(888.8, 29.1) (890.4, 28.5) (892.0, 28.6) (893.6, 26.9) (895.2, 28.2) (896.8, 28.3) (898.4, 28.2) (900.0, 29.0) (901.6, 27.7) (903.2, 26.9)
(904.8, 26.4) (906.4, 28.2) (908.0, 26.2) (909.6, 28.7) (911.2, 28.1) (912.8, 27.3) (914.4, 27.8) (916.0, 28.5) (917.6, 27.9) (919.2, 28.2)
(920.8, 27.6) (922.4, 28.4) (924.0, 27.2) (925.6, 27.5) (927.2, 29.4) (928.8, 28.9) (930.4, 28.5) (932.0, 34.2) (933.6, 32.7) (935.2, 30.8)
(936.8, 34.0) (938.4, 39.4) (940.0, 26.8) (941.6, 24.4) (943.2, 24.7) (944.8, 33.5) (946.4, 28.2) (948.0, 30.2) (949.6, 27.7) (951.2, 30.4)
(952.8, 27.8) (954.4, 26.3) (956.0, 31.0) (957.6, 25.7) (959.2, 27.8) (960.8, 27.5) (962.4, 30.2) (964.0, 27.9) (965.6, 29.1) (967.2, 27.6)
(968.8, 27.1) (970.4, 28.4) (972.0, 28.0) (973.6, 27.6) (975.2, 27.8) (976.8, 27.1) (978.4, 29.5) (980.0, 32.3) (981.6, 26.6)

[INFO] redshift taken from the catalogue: 0.60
